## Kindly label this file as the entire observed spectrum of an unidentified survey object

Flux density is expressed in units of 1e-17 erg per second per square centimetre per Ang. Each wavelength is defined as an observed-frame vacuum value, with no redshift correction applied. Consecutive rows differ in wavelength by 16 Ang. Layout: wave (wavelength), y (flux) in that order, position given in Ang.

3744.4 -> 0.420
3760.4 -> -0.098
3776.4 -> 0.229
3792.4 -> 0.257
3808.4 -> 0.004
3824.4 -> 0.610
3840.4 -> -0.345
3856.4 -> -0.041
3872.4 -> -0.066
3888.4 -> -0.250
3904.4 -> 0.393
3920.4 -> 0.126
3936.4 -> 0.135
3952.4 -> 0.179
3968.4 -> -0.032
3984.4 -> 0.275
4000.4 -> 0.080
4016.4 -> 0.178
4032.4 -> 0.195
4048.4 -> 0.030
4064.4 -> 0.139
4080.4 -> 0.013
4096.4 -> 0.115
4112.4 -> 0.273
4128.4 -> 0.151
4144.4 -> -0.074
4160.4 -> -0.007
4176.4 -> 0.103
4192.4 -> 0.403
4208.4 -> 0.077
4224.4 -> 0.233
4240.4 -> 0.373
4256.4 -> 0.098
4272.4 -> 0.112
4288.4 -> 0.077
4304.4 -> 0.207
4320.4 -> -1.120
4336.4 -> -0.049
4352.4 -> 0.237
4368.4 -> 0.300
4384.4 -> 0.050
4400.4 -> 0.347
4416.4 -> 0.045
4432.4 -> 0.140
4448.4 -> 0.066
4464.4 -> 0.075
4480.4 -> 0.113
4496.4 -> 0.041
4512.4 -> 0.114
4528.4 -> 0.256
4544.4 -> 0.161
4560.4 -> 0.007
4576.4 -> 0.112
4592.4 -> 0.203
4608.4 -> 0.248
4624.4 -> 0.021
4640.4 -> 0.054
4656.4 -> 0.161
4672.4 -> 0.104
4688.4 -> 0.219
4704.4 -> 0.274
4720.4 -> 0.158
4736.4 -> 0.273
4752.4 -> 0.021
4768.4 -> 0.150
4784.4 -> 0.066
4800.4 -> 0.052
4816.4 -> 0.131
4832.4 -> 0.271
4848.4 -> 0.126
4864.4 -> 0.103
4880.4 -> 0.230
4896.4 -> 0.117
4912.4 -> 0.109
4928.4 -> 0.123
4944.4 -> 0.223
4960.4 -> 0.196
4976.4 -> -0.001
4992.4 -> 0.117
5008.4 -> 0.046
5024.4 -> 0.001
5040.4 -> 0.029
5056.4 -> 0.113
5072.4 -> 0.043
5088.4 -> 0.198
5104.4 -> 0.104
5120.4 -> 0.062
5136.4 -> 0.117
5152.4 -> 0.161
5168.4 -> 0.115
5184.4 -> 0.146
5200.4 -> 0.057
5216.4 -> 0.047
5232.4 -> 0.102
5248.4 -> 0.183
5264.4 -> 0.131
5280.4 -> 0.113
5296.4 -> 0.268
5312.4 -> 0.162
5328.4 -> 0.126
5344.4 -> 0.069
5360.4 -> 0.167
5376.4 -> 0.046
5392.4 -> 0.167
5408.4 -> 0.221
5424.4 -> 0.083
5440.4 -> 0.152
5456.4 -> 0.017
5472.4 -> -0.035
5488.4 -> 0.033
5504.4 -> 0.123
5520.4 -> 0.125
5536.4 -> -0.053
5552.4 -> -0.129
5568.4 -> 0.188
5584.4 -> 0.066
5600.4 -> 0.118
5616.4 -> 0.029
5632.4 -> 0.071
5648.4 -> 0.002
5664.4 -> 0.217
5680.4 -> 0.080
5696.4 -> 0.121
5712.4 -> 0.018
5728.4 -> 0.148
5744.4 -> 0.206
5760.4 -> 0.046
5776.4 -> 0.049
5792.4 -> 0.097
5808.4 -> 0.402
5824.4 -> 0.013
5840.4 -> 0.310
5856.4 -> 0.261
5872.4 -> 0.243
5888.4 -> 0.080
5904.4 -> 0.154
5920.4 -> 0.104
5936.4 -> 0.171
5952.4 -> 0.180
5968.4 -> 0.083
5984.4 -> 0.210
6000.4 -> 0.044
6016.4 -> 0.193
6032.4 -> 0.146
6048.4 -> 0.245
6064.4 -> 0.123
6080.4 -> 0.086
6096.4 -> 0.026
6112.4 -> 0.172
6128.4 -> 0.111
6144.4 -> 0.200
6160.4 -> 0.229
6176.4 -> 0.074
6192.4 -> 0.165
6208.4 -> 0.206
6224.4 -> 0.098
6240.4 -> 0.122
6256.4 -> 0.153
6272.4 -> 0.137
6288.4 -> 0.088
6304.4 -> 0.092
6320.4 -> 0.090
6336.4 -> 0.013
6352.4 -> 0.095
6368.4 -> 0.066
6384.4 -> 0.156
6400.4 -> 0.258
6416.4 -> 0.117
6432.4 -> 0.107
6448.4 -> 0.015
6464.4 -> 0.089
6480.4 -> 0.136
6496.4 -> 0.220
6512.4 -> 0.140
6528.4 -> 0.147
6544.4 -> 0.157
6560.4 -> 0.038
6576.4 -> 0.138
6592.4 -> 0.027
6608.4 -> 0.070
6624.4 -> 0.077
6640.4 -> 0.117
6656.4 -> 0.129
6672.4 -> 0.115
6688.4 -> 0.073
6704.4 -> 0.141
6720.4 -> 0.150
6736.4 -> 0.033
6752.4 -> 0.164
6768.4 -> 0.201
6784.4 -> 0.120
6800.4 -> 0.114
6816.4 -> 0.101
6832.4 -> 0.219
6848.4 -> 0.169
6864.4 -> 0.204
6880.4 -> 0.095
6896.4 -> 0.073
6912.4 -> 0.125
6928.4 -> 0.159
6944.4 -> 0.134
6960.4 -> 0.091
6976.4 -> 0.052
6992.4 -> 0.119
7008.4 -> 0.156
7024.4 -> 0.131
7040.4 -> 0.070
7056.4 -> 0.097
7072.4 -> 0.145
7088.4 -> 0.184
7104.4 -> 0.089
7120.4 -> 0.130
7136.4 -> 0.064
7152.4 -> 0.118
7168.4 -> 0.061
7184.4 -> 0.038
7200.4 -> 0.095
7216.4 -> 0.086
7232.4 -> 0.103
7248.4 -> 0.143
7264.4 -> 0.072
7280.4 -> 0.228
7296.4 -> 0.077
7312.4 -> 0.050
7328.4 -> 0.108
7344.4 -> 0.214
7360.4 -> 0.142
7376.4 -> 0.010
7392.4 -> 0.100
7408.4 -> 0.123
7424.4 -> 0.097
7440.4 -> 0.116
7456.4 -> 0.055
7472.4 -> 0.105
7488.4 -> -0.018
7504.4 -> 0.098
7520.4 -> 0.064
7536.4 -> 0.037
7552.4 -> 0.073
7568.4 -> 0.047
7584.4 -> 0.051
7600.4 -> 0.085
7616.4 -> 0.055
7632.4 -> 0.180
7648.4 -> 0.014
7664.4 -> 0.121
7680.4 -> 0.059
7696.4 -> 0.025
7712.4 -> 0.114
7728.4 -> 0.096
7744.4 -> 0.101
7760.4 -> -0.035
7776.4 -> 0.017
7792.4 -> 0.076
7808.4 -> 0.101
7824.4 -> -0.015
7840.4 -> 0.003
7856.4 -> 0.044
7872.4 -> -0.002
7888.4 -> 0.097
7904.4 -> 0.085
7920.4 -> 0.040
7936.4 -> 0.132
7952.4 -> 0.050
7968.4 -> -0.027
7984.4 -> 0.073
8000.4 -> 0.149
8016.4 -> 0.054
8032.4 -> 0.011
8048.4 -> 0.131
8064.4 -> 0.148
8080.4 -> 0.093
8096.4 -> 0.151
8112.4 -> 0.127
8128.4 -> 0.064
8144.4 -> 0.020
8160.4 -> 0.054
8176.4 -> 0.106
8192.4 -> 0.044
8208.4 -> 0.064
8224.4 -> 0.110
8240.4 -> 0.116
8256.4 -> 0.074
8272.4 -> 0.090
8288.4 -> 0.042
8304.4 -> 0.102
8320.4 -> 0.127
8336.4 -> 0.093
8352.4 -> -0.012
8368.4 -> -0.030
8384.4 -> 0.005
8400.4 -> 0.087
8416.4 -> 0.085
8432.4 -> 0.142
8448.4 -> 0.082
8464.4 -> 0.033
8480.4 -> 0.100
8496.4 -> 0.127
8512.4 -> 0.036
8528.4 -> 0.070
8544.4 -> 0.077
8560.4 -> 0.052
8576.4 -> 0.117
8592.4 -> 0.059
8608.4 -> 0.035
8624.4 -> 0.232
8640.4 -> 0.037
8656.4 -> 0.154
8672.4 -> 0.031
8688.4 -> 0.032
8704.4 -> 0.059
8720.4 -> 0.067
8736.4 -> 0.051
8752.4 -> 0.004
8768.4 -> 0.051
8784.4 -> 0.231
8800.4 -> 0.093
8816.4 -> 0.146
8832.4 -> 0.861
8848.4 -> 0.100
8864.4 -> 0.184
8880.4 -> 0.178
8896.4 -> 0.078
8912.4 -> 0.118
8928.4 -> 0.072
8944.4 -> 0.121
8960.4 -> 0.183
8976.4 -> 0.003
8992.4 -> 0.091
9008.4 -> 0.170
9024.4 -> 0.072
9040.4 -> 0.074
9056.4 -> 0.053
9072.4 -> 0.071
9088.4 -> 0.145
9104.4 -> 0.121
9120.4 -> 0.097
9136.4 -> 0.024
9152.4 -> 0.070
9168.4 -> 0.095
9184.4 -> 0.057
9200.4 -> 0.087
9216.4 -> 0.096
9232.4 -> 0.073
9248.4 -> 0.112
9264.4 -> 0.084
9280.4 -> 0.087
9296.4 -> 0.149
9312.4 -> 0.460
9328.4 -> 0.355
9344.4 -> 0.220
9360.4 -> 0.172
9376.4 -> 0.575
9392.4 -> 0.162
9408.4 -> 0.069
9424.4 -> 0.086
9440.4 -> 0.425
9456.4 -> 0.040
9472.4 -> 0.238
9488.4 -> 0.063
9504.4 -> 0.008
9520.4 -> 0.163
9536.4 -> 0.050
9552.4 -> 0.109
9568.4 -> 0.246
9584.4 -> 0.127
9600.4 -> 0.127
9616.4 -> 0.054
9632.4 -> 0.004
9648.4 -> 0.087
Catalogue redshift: 1.368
